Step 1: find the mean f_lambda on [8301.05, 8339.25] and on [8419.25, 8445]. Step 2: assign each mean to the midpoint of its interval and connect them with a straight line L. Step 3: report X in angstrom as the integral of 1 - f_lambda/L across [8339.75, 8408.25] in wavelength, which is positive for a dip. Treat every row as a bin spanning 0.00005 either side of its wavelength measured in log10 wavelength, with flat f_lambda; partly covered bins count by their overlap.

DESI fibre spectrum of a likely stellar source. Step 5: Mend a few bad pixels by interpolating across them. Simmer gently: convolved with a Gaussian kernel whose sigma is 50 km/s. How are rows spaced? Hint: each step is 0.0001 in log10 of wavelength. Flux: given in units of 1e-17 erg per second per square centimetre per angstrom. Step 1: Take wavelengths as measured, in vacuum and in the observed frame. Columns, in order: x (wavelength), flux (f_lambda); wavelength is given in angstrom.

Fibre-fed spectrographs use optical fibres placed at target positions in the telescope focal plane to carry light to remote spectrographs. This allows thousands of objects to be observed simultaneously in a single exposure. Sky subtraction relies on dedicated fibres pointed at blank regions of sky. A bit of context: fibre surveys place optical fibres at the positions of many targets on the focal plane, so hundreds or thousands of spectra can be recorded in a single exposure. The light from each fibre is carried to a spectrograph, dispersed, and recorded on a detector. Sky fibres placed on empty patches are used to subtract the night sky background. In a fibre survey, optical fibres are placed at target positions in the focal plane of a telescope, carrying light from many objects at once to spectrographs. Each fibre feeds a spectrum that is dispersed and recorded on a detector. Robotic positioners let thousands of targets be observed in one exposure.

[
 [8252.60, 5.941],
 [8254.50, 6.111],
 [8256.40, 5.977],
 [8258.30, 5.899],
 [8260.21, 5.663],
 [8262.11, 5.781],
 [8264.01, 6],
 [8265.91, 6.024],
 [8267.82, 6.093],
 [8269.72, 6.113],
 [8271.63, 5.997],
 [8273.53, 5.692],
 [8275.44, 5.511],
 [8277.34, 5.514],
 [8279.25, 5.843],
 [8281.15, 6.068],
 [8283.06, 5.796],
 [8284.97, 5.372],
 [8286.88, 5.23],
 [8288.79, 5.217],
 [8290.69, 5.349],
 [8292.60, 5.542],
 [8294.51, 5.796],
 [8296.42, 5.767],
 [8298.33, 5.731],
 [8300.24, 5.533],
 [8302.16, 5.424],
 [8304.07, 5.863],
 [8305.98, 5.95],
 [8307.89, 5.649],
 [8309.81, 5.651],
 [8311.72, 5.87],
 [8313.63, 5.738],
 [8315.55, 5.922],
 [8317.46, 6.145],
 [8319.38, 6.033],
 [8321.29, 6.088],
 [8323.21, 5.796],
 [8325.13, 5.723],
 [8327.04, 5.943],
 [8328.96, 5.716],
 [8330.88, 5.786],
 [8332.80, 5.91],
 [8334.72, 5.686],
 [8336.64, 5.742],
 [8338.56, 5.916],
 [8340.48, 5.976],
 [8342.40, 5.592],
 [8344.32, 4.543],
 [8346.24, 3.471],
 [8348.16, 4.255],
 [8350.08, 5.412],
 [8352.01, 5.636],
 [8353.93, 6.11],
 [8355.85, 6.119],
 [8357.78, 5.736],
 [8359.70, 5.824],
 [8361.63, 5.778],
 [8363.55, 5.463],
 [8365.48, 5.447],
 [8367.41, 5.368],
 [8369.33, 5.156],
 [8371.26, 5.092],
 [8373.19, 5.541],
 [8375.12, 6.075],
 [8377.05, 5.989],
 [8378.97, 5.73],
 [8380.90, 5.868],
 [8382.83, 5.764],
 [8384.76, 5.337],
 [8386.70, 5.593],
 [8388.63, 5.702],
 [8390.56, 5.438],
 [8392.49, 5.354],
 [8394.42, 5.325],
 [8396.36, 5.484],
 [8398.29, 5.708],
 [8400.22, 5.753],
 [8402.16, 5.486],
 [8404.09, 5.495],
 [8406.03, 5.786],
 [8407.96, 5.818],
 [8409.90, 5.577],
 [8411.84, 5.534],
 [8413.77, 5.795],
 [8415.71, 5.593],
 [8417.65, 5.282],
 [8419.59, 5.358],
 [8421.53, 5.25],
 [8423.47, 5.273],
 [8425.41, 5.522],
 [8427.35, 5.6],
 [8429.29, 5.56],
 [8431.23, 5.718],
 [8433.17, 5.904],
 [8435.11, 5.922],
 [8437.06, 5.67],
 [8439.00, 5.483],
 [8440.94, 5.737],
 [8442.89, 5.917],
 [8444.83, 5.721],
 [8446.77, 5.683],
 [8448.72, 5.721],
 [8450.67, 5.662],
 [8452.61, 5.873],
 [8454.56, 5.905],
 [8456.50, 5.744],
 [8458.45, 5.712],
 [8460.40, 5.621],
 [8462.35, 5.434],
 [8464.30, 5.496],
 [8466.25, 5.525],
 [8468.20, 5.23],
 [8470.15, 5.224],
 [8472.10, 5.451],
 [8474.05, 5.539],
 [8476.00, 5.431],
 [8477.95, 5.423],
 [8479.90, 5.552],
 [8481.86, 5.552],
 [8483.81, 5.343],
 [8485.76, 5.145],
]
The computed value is 2.7 angstrom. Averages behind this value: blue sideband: 5.82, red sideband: 5.62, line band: 5.5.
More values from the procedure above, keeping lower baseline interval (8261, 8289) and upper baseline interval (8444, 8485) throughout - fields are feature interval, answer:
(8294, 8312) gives 0.1 angstrom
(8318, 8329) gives -0.4 angstrom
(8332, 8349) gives 1.4 angstrom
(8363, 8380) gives 0.4 angstrom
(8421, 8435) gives 0.1 angstrom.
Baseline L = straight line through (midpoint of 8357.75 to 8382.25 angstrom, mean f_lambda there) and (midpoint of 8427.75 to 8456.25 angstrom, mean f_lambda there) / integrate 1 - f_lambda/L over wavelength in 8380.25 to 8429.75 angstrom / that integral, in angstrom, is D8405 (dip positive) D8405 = 1.2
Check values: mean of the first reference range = 5.62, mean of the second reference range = 5.75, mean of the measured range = 5.55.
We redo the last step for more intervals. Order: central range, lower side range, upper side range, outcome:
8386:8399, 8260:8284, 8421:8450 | 0.4 angstrom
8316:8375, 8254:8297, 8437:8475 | 1.3 angstrom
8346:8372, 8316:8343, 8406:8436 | 1.7 angstrom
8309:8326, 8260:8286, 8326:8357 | -0.9 angstrom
